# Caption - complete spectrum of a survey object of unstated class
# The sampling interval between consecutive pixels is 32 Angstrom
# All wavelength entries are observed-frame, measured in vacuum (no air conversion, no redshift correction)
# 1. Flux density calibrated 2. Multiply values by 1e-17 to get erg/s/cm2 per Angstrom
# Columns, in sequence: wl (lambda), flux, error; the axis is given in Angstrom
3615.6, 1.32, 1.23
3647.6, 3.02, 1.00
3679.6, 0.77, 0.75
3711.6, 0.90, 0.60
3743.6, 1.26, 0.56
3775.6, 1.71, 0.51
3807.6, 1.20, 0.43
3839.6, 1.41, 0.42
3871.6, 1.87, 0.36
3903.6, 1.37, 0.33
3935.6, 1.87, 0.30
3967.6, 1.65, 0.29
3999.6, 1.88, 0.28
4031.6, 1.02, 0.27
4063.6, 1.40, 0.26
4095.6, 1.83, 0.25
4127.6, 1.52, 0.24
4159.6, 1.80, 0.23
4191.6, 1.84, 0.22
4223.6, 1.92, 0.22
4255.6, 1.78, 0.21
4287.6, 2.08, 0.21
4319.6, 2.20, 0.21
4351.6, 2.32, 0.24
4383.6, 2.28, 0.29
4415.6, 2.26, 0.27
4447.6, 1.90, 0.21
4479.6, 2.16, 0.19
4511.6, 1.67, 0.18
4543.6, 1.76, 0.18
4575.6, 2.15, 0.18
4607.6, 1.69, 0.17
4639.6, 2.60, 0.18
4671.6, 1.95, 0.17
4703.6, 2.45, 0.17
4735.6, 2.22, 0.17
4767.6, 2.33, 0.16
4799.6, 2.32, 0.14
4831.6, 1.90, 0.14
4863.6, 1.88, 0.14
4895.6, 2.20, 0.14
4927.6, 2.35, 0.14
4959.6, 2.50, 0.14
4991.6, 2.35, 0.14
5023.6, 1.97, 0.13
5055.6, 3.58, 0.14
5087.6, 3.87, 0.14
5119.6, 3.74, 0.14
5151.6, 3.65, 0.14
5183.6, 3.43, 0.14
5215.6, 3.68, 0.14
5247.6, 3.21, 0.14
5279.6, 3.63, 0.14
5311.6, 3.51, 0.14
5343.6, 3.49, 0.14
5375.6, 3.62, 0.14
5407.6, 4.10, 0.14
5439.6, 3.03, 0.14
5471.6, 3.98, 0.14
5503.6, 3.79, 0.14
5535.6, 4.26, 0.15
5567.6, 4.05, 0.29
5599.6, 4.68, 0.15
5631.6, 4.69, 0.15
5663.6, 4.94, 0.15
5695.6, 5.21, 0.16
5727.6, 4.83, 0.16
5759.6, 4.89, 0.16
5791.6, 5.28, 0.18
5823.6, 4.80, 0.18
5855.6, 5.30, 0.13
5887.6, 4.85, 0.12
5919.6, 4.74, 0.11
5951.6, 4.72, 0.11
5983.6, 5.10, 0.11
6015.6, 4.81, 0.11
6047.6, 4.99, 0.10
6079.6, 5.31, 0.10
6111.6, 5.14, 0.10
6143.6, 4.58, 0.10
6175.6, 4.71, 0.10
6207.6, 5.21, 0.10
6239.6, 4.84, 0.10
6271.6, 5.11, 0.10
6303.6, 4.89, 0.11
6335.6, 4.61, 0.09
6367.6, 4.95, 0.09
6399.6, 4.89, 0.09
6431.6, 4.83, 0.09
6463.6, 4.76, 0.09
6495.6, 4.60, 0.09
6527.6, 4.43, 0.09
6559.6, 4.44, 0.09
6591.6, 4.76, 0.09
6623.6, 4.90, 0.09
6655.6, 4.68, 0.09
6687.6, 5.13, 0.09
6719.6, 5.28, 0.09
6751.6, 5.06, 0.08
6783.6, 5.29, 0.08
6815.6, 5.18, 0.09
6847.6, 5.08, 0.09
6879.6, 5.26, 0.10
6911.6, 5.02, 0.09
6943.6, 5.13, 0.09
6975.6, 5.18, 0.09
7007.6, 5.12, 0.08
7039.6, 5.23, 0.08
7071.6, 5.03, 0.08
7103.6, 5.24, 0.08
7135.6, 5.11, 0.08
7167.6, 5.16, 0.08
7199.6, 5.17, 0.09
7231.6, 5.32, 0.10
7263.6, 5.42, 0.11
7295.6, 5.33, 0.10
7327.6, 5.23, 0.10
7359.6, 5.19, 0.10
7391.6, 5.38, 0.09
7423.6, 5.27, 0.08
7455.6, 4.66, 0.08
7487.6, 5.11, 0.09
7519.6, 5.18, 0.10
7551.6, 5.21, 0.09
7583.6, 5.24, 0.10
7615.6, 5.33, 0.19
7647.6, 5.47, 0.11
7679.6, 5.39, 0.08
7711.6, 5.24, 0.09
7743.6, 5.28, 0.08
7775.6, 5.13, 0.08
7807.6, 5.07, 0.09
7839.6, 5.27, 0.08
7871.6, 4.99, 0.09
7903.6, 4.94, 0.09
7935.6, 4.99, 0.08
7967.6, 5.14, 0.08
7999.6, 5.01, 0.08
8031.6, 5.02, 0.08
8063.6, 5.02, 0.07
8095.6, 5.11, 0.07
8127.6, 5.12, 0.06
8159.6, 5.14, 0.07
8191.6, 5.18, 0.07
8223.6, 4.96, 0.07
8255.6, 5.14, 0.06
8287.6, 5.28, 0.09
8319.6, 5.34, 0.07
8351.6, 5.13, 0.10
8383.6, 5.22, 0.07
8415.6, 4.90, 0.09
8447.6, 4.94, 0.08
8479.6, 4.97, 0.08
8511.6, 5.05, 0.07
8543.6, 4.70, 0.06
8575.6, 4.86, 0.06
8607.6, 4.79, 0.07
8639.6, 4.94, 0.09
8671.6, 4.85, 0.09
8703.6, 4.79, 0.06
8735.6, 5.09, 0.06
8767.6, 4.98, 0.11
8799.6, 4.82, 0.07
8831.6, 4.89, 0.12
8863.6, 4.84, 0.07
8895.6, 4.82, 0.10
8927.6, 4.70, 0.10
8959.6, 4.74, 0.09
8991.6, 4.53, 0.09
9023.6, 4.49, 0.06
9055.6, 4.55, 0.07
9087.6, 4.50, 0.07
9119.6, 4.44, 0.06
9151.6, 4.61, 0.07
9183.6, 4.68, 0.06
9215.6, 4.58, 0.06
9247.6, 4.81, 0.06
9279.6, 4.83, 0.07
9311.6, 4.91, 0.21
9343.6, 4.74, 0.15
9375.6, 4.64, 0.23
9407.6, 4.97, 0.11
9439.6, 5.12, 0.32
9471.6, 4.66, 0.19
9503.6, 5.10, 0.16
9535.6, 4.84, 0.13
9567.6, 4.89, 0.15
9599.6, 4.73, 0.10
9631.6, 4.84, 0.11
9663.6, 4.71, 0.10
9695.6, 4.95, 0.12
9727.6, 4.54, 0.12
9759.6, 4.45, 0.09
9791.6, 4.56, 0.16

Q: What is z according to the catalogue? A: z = 0.265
